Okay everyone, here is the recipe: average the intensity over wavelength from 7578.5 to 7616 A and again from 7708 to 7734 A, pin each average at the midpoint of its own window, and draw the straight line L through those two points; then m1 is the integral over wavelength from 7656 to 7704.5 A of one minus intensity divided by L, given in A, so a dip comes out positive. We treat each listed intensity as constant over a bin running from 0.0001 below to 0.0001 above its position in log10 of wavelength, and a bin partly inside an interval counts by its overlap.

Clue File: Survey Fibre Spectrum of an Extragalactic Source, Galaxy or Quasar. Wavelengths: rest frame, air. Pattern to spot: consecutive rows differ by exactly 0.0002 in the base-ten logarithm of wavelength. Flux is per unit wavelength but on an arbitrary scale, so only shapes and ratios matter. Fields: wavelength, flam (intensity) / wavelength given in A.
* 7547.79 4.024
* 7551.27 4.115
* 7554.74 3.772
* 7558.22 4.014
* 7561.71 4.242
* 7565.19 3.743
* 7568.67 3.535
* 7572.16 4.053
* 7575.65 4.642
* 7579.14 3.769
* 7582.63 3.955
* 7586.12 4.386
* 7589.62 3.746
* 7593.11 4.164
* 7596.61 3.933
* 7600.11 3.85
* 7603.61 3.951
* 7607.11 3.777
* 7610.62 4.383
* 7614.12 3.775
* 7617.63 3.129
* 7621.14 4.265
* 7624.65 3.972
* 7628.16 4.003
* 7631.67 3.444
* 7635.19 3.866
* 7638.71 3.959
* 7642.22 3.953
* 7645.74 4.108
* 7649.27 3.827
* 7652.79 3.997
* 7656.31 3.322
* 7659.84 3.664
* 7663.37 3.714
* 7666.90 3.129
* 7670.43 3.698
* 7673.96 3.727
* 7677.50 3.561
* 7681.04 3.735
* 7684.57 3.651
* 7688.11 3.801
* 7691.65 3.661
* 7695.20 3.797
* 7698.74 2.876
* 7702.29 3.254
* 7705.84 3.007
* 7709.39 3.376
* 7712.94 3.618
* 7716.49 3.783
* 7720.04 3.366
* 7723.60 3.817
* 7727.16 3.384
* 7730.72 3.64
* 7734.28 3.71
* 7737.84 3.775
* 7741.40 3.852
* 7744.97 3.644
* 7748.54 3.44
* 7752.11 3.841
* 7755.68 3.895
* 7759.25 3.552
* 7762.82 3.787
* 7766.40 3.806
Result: 2.2 A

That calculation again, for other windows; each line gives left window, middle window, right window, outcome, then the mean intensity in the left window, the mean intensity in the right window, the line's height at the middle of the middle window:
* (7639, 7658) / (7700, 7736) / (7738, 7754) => 2.5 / 3.85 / 3.7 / 3.75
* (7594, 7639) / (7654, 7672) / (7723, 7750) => 1.3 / 3.87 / 3.65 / 3.79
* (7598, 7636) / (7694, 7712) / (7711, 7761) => 2.2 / 3.86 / 3.67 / 3.72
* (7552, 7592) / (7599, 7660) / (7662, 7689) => -1.1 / 3.99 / 3.62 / 3.79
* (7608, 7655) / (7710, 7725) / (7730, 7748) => 0.5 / 3.89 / 3.71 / 3.75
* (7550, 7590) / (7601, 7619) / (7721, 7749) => 0.5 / 4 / 3.66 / 3.92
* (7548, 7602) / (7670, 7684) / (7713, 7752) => 0.4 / 4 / 3.65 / 3.77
